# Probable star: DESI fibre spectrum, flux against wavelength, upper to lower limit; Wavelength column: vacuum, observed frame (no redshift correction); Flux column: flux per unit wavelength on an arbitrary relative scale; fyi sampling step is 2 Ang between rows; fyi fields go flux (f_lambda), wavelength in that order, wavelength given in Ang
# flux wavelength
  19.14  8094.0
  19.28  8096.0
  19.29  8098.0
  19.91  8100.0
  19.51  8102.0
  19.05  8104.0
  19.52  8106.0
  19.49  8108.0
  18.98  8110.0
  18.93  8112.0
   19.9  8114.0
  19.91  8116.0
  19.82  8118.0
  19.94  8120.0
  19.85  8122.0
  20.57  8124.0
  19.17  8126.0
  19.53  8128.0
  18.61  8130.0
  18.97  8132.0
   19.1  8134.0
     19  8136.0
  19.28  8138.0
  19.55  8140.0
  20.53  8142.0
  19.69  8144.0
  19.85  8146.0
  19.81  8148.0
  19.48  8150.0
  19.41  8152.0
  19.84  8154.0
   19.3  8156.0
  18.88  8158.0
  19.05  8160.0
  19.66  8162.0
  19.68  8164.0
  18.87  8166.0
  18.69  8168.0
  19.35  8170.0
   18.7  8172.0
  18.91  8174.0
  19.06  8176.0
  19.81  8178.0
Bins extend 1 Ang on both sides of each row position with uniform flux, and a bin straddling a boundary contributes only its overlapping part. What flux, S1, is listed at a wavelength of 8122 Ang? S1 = 19.85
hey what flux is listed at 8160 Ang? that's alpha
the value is 19.05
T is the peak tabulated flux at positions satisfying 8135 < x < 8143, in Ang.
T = 20.53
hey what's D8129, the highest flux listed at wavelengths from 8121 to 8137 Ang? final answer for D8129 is 20.57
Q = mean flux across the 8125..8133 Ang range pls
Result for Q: 19.1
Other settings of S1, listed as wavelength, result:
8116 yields 19.91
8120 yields 19.94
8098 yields 19.29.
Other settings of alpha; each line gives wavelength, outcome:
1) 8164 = 19.68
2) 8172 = 18.7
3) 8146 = 19.85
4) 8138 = 19.28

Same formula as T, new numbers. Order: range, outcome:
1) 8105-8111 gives 19.52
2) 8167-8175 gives 19.35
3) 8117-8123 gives 19.94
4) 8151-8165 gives 19.84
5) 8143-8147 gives 19.85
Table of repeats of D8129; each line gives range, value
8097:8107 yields 19.91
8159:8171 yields 19.68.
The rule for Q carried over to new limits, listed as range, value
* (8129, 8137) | 18.9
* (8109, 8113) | 19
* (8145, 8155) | 19.7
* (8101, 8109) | 19.4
